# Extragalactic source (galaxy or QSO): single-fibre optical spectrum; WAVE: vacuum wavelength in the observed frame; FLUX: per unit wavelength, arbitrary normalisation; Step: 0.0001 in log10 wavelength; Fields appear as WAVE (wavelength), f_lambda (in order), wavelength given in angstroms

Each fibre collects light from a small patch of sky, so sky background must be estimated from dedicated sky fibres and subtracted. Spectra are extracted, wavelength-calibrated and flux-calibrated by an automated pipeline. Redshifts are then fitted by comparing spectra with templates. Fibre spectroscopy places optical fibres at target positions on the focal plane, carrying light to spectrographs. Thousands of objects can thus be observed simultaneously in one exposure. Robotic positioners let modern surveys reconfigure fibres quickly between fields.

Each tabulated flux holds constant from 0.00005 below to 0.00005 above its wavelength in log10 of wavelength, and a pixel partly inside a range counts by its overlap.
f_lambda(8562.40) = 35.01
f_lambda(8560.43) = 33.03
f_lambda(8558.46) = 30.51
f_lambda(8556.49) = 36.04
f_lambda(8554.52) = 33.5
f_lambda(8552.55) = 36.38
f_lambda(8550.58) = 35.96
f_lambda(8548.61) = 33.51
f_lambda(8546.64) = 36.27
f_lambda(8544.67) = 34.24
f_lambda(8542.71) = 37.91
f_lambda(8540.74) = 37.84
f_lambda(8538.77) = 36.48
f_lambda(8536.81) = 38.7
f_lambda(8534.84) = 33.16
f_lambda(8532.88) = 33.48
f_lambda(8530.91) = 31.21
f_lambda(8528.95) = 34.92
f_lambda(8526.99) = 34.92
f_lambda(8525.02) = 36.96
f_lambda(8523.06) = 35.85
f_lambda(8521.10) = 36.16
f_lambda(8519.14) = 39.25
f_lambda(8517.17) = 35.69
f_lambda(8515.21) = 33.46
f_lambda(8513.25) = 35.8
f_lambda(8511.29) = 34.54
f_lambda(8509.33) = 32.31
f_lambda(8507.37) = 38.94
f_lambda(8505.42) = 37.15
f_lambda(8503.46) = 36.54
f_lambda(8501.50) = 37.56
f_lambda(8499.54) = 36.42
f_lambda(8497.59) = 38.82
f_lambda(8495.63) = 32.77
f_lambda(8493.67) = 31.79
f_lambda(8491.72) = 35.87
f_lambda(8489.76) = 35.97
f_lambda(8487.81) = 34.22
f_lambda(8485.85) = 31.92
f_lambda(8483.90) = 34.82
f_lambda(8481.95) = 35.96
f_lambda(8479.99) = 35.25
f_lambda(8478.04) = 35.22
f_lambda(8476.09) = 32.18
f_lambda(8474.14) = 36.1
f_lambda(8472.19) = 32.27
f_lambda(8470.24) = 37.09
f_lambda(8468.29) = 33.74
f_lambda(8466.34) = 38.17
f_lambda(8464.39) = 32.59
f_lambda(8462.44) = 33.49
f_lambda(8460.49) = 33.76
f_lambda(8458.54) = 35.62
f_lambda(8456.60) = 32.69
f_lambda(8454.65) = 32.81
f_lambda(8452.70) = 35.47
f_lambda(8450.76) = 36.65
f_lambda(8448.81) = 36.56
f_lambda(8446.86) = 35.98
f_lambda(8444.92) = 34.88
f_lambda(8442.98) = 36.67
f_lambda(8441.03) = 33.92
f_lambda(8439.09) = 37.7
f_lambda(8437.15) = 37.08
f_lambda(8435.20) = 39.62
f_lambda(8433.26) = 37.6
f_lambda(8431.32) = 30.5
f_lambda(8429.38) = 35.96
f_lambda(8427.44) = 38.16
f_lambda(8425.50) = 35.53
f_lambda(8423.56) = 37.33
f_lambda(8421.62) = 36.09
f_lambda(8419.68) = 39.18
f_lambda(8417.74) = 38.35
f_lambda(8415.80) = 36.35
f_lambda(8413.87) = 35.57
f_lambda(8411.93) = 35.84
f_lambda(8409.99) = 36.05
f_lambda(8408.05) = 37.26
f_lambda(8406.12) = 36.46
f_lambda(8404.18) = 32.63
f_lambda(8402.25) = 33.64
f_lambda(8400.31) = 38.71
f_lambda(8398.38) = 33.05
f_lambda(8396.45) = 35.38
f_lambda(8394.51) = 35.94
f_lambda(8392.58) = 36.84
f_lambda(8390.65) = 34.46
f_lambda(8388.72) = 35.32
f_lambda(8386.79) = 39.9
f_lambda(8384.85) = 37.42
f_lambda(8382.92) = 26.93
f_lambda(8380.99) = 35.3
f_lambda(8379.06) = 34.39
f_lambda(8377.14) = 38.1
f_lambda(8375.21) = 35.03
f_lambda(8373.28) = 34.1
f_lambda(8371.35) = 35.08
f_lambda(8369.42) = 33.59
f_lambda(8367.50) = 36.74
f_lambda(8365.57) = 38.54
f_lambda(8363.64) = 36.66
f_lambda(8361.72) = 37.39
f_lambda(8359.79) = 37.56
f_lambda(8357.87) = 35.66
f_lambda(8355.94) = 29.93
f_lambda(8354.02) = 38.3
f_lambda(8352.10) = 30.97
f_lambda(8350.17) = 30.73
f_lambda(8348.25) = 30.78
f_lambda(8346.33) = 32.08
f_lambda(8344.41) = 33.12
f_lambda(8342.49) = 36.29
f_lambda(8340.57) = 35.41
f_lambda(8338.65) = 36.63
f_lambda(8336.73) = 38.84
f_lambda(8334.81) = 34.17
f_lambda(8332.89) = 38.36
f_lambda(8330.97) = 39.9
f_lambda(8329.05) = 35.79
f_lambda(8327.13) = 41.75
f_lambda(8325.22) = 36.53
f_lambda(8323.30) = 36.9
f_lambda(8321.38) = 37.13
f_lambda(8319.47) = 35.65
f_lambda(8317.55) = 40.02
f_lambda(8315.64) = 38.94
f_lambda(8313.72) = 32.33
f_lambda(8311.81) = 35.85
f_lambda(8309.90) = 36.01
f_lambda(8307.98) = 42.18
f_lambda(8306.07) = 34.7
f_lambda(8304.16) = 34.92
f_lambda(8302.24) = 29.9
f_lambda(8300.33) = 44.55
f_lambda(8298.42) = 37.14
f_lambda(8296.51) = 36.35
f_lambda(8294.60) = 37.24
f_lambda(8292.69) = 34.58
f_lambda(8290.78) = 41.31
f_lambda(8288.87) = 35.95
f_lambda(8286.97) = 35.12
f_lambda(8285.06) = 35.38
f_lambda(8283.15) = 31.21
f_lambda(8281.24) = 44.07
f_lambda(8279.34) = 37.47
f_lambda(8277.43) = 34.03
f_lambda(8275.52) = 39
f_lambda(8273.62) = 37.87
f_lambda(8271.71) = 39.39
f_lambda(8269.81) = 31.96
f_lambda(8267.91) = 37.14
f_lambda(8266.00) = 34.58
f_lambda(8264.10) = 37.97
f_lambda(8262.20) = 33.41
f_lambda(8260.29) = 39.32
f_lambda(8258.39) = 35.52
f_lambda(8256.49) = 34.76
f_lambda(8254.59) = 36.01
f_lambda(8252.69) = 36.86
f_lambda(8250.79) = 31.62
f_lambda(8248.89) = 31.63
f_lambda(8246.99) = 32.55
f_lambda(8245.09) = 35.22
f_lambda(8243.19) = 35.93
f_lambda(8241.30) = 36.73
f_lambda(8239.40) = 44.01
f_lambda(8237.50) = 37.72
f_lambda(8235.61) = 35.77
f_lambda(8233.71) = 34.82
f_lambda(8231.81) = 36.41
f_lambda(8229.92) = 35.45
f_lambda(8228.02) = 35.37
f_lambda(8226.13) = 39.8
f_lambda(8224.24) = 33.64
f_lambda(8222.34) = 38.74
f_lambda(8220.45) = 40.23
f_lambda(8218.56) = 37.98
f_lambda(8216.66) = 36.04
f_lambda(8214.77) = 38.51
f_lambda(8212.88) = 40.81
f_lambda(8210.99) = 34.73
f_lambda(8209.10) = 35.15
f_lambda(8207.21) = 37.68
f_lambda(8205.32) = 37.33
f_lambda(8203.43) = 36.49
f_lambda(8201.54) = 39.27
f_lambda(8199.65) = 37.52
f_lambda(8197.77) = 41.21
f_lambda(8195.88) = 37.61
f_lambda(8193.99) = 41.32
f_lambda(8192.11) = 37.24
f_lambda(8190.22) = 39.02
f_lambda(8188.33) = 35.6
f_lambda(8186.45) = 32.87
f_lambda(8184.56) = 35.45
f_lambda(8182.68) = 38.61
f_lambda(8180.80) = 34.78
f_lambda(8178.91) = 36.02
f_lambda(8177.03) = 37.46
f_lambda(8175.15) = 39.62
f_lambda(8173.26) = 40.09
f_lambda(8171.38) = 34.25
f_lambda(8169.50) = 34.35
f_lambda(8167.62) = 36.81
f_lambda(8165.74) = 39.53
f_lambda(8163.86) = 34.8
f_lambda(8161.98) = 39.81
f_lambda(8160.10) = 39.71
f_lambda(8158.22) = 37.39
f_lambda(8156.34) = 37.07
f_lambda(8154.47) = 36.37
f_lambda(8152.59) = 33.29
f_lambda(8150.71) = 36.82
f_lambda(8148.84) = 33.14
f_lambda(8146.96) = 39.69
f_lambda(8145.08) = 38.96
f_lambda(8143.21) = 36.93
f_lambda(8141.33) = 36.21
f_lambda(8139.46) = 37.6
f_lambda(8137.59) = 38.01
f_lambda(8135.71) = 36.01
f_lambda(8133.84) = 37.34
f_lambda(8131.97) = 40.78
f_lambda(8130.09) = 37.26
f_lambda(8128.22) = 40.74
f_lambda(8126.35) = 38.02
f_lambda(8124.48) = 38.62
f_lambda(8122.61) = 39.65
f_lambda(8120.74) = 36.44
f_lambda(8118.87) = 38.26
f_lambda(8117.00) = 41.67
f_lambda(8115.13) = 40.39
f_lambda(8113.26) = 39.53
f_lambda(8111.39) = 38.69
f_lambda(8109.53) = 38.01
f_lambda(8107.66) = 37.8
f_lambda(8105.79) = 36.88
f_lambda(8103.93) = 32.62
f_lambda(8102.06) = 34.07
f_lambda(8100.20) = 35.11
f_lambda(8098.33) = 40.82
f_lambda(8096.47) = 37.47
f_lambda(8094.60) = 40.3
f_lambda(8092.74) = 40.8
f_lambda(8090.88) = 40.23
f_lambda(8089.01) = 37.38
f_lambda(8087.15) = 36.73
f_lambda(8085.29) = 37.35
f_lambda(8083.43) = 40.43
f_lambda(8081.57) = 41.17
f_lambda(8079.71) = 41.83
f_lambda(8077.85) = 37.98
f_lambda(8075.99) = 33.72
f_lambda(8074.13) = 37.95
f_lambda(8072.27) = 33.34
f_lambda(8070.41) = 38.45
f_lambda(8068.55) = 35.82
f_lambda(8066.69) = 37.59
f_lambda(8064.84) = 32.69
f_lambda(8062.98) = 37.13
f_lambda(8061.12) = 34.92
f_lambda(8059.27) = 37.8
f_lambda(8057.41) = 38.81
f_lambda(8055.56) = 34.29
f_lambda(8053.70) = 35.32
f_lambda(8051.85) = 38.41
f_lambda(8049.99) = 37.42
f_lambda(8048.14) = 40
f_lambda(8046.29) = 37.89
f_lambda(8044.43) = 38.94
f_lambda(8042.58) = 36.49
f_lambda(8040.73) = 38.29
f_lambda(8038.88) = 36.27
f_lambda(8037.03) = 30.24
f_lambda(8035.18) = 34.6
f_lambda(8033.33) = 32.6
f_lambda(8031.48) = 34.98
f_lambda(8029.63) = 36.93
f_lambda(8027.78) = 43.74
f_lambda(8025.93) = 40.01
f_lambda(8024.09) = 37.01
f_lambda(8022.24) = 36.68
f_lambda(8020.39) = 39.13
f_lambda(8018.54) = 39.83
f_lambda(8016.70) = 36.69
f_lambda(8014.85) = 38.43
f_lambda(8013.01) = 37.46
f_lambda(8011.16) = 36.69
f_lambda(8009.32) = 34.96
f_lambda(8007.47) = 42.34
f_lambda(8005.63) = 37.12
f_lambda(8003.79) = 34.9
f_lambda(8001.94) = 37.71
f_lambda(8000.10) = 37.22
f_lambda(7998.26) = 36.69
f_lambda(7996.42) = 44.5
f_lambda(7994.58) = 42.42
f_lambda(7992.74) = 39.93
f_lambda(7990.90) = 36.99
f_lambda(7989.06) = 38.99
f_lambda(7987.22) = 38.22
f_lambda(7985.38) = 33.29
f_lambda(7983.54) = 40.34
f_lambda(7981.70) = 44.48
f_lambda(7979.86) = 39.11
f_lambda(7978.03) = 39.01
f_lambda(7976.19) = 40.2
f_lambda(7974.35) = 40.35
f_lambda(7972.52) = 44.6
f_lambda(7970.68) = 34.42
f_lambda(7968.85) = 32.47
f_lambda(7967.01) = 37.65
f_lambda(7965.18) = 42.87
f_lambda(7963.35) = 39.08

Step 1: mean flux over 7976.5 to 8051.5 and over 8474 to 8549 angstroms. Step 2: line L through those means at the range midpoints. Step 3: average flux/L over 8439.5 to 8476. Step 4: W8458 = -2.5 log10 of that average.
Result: 0.02 mag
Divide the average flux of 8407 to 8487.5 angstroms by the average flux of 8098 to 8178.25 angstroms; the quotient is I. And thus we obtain 0.95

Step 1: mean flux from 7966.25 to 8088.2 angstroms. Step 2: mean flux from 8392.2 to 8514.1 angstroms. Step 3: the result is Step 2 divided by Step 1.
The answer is 0.94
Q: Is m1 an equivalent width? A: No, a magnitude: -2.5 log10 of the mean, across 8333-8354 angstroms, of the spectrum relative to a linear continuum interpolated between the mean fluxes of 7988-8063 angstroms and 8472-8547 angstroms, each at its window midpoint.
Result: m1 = 0.057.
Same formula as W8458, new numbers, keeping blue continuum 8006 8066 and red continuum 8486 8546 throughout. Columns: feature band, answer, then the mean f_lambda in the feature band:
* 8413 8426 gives -0.033 mag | 37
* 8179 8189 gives 0.034 mag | 35.5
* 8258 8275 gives -0.002 mag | 36.5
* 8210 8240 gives -0.027 mag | 37.4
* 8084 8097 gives -0.051 mag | 38.7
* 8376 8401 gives 0.015 mag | 35.5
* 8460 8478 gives 0.040 mag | 34.4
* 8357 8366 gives -0.031 mag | 37.1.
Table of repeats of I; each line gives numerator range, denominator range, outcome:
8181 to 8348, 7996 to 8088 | 0.98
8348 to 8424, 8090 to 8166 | 0.94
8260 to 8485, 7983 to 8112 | 0.96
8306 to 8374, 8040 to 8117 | 0.96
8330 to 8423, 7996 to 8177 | 0.95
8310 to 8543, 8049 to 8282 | 0.96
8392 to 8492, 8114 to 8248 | 0.95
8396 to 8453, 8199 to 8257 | 0.99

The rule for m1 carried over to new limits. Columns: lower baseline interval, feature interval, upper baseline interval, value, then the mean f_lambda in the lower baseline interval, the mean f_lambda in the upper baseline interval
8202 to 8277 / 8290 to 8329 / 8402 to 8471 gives -0.03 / 36.5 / 35.8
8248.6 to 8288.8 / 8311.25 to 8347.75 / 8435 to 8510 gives -0.02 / 36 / 35.3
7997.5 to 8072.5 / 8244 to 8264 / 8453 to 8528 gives 0.04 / 37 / 35.1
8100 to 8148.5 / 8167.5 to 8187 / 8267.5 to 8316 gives 0.03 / 37.9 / 36.7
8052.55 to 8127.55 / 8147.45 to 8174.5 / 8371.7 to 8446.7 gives 0.02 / 37.7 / 35.9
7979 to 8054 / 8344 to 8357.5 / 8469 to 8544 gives 0.12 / 37.9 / 35.4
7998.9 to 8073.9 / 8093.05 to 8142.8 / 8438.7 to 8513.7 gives -0.04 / 37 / 35.1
